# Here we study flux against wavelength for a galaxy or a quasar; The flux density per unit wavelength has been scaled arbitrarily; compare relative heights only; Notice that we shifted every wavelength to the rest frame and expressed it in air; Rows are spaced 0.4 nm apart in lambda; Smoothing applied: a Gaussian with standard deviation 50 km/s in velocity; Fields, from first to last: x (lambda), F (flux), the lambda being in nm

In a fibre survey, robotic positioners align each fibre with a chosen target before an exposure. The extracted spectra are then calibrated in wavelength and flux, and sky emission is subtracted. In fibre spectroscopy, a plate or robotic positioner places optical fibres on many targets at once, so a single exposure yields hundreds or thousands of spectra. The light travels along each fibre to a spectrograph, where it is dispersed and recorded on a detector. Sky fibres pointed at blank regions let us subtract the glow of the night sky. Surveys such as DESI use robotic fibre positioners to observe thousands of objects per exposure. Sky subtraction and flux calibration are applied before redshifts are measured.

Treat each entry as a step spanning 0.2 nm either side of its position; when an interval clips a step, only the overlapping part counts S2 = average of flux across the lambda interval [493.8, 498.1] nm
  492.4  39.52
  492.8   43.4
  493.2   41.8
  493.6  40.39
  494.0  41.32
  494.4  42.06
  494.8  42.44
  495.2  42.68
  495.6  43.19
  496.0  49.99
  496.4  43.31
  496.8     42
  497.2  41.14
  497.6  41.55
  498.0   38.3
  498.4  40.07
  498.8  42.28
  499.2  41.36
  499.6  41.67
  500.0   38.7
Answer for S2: 42.6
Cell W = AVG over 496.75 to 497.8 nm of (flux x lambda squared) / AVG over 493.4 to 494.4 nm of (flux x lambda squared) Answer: 1.0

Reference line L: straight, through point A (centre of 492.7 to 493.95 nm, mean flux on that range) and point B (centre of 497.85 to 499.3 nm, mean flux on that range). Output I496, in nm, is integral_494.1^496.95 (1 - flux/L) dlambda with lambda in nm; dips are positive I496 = -0.168 nm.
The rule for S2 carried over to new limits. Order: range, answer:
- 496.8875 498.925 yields 40.7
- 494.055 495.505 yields 42.3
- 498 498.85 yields 40.3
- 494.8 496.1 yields 44.5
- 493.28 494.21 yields 41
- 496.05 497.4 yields 43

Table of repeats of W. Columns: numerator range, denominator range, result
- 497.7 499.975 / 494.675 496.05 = 0.93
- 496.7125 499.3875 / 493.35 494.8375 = 1.00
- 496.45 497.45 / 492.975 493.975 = 1.03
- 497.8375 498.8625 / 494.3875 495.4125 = 0.96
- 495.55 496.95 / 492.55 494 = 1.09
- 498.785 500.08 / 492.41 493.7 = 1.01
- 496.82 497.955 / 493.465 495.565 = 0.99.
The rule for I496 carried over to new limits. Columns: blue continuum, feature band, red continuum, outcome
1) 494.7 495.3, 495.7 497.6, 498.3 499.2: -0.080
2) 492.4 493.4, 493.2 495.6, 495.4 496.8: 0.083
